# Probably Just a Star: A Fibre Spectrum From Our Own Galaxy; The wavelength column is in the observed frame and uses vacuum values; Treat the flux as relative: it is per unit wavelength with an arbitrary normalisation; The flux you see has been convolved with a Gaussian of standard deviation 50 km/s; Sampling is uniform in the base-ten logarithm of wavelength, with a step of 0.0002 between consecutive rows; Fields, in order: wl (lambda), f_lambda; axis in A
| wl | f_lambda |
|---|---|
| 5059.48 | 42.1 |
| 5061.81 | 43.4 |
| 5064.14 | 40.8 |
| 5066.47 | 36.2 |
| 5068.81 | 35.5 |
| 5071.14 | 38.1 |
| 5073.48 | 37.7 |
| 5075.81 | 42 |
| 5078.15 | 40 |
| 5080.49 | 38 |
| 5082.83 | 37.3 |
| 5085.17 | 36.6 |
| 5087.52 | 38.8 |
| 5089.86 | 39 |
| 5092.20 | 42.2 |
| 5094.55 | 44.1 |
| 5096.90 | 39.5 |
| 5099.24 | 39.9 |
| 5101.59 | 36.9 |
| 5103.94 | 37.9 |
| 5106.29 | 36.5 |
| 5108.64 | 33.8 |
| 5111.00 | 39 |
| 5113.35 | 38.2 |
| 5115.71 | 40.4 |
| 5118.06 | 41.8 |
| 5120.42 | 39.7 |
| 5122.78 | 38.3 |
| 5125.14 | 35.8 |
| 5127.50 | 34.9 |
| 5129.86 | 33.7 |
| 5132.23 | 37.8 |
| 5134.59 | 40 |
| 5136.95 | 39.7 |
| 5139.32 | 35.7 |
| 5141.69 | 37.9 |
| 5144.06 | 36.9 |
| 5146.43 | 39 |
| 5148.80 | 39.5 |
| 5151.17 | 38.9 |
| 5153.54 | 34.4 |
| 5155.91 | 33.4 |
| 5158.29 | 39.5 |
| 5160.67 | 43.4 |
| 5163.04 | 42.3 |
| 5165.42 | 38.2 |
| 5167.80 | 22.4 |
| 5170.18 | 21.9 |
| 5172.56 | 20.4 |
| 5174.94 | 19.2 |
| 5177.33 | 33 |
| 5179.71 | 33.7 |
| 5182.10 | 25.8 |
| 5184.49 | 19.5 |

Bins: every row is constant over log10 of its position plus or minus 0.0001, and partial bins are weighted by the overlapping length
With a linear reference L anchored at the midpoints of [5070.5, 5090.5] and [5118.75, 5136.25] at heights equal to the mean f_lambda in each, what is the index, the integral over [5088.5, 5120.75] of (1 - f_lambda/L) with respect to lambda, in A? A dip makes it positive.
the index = -1.03 A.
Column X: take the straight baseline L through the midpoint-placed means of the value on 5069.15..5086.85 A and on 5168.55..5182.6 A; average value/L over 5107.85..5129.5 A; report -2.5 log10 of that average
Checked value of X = -0.15 mag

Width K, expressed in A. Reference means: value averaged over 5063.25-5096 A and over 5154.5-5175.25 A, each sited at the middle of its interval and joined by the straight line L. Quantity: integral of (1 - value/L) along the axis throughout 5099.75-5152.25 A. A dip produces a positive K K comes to -4.3 A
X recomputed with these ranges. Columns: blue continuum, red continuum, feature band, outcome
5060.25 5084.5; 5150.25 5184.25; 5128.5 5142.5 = -0.11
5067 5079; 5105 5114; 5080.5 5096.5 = -0.05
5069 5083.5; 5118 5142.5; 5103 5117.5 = 0.00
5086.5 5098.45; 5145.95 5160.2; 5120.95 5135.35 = 0.06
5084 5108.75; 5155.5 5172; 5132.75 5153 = -0.08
